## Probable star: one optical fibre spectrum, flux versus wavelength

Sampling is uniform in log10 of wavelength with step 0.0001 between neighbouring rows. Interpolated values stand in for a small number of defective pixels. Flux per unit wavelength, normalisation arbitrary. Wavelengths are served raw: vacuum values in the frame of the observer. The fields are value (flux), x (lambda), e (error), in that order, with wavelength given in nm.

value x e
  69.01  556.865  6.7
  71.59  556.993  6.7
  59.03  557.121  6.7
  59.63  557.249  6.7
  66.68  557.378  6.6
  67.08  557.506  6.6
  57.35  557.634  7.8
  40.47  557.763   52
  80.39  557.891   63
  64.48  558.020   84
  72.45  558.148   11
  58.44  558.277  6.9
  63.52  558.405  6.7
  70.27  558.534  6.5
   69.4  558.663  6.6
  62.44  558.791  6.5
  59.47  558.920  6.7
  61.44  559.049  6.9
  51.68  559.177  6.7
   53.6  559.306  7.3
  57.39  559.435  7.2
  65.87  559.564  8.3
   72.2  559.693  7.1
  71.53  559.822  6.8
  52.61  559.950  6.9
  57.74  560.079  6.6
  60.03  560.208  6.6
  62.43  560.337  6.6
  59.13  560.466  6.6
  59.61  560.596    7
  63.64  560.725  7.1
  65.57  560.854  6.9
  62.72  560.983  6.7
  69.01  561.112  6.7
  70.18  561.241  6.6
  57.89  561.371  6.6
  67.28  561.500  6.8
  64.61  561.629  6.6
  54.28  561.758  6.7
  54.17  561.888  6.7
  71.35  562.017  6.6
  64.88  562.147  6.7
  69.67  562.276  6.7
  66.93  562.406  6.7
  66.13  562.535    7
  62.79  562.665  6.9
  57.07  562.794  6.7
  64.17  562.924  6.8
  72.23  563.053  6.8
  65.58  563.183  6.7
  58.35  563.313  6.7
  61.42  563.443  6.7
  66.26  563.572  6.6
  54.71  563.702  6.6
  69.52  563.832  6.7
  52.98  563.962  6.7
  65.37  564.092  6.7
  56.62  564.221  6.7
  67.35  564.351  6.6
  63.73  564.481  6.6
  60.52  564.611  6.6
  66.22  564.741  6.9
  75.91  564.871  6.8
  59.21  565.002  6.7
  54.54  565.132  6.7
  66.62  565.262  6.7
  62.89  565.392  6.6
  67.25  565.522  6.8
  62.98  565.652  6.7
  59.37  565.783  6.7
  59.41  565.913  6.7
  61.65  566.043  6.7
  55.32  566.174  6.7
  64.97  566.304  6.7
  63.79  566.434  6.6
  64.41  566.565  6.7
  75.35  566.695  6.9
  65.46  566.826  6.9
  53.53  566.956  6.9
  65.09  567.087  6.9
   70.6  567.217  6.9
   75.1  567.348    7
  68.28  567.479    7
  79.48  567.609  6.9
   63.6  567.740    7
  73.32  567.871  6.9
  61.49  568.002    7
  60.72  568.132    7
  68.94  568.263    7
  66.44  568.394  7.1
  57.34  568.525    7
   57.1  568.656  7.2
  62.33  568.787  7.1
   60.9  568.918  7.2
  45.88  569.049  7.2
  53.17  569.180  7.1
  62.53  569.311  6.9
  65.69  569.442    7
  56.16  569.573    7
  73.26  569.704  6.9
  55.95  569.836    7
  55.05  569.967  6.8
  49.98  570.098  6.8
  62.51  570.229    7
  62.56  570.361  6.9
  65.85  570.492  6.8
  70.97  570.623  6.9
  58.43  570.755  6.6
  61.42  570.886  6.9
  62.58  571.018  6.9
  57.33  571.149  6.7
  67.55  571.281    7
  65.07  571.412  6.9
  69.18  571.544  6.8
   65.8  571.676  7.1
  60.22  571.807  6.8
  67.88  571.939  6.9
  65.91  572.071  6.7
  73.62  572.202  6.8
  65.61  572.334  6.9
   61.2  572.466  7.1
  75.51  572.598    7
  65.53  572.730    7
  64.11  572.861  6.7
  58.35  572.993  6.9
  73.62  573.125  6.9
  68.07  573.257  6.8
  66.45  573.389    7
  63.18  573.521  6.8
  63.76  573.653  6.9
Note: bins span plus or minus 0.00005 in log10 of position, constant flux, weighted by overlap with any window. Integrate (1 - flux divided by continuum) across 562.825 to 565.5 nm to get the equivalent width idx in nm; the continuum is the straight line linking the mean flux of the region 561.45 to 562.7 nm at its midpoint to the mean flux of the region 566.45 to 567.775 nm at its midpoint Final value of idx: 0.10 nm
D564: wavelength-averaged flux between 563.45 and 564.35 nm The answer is 61.5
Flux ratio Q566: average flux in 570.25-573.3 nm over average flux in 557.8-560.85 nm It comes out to 1.04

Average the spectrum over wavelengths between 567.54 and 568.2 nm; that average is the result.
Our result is 67.8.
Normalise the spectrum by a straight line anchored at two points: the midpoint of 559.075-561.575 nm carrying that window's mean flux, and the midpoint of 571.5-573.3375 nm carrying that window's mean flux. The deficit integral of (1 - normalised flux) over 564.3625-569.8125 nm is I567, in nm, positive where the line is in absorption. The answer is 0.088 nm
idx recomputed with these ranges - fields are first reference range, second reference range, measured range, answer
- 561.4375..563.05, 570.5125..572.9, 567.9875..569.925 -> 0.14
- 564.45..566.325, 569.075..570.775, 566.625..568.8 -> -0.16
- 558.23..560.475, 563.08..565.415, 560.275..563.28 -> -0.08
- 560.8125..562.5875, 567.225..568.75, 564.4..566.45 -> 0.09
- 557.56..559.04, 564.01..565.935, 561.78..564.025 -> 0.00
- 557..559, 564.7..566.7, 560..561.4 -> 0.02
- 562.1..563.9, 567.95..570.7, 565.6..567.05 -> 0.00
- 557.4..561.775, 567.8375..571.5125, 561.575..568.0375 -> -0.22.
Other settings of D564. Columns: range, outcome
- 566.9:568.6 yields 66.5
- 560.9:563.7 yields 63.9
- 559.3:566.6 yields 62.9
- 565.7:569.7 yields 63.4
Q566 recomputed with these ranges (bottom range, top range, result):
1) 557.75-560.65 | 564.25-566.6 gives 1.01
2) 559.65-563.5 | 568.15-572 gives 0.97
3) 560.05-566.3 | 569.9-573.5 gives 1.02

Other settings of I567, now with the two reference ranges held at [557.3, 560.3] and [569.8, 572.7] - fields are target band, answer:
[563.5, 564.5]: 0.02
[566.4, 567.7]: -0.10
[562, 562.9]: -0.03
